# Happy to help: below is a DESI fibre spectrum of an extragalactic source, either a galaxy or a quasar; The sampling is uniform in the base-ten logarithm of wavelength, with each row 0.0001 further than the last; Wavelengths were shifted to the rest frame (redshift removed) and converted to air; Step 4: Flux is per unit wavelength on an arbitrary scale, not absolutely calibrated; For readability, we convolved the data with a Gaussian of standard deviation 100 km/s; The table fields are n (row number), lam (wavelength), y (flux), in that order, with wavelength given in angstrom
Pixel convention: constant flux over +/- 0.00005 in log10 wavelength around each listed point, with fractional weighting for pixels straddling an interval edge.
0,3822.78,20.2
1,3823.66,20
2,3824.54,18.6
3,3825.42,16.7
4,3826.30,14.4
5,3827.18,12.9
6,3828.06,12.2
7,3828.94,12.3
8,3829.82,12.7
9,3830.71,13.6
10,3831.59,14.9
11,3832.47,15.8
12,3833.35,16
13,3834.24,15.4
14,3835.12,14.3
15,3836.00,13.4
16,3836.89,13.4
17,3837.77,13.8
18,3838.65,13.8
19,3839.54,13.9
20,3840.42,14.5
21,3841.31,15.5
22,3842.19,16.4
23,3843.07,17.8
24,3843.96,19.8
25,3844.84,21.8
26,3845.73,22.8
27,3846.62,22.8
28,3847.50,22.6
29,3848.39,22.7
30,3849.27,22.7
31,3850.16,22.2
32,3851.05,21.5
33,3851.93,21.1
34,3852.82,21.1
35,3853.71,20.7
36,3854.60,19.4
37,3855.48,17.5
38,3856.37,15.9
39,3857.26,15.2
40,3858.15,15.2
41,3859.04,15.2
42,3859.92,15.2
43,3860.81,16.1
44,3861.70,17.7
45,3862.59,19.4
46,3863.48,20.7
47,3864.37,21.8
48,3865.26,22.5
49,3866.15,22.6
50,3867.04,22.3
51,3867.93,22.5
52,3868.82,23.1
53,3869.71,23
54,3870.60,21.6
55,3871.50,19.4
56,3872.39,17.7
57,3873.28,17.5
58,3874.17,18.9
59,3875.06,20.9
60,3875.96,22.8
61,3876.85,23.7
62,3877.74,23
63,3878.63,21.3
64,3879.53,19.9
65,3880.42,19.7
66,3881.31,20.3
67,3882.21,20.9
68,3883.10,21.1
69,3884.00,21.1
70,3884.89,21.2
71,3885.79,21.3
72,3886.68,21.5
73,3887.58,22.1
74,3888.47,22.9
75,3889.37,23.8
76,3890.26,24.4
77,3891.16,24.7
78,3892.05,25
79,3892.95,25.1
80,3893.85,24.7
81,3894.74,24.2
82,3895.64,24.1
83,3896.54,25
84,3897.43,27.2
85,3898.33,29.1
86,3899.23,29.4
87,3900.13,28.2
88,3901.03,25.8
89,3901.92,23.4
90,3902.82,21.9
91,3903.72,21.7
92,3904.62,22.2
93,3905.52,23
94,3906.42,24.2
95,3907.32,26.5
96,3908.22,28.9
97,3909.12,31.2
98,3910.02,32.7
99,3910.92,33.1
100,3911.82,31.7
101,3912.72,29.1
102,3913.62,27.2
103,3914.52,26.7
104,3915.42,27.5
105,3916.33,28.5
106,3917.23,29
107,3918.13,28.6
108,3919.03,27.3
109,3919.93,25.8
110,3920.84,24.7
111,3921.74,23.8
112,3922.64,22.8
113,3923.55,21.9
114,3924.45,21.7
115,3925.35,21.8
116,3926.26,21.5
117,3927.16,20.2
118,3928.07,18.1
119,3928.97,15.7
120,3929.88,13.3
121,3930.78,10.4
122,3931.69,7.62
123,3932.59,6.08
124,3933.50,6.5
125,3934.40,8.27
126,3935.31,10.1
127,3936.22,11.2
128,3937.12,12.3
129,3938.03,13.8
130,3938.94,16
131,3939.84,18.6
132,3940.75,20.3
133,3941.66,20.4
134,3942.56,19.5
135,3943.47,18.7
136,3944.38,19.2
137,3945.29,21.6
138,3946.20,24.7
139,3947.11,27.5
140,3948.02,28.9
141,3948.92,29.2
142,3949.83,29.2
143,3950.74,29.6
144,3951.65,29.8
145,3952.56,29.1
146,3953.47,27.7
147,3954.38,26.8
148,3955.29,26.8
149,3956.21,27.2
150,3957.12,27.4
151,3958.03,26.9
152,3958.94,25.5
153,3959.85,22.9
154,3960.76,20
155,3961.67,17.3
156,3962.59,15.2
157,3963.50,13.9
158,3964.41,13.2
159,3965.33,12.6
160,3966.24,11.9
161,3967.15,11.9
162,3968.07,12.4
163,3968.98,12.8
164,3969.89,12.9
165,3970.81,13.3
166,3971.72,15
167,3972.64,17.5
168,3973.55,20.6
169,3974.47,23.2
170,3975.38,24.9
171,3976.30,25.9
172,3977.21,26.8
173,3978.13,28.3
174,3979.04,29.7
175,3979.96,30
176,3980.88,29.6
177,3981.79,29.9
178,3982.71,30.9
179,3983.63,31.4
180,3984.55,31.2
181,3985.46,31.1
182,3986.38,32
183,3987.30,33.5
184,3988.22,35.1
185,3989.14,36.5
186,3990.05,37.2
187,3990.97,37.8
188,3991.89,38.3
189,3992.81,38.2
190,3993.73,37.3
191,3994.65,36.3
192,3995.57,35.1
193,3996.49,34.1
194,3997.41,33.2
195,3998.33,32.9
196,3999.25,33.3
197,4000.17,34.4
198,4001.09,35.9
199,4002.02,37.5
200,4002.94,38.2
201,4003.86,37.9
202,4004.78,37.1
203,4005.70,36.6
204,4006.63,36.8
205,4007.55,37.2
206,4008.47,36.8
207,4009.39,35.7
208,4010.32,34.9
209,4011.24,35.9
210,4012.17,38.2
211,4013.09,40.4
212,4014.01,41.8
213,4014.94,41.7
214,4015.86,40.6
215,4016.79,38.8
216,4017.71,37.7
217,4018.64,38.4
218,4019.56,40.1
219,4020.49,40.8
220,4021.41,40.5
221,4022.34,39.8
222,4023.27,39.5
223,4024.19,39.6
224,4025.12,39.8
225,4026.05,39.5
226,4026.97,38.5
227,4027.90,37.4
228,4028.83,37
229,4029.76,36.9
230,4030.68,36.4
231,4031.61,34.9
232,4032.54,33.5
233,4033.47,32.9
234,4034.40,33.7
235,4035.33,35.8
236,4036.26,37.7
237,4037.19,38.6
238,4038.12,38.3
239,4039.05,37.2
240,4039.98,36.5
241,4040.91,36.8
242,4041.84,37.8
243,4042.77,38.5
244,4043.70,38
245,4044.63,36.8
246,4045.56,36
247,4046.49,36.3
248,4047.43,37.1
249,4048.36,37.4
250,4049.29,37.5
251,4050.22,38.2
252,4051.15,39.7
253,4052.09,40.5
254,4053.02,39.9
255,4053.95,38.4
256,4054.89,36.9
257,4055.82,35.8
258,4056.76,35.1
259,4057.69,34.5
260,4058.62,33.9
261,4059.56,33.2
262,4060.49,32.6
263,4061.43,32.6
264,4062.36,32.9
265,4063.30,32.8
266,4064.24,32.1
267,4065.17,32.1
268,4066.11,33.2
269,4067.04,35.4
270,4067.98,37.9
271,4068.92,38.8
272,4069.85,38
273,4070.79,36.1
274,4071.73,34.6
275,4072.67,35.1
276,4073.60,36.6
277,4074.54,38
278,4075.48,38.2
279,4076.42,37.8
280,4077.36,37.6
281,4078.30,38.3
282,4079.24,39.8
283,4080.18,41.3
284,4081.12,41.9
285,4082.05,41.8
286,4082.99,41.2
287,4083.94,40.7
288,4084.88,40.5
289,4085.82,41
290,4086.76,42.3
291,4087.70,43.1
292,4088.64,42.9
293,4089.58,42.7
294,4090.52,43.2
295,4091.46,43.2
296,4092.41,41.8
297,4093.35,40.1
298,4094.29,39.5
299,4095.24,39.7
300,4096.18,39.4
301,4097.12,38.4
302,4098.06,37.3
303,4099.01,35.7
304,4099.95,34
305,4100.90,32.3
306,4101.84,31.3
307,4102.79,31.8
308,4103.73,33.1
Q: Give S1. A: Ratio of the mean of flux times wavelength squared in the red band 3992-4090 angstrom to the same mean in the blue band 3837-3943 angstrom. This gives 1.9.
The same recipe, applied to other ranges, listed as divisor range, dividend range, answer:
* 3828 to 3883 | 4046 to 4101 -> 2.26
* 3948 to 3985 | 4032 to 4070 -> 1.63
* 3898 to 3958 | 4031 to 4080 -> 1.69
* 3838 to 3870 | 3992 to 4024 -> 2.09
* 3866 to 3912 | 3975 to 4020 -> 1.56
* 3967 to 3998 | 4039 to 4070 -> 1.32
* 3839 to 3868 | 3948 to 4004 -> 1.51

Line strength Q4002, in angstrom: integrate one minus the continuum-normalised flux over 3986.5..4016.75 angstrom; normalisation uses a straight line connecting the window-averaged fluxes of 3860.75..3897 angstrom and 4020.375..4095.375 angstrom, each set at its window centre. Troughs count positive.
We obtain -3.7 angstrom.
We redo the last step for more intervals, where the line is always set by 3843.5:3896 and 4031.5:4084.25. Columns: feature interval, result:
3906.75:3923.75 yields -2.0 angstrom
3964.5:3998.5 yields 3.8 angstrom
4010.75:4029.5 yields -3.2 angstrom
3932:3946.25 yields 6.3 angstrom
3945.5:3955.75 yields -0.1 angstrom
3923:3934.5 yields 4.8 angstrom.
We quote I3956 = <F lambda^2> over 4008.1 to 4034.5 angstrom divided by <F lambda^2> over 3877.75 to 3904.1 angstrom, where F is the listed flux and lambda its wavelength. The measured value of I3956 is 1.73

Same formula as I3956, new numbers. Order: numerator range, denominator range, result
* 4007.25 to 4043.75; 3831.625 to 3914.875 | 1.89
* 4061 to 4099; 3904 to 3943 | 1.97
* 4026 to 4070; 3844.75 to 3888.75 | 1.94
